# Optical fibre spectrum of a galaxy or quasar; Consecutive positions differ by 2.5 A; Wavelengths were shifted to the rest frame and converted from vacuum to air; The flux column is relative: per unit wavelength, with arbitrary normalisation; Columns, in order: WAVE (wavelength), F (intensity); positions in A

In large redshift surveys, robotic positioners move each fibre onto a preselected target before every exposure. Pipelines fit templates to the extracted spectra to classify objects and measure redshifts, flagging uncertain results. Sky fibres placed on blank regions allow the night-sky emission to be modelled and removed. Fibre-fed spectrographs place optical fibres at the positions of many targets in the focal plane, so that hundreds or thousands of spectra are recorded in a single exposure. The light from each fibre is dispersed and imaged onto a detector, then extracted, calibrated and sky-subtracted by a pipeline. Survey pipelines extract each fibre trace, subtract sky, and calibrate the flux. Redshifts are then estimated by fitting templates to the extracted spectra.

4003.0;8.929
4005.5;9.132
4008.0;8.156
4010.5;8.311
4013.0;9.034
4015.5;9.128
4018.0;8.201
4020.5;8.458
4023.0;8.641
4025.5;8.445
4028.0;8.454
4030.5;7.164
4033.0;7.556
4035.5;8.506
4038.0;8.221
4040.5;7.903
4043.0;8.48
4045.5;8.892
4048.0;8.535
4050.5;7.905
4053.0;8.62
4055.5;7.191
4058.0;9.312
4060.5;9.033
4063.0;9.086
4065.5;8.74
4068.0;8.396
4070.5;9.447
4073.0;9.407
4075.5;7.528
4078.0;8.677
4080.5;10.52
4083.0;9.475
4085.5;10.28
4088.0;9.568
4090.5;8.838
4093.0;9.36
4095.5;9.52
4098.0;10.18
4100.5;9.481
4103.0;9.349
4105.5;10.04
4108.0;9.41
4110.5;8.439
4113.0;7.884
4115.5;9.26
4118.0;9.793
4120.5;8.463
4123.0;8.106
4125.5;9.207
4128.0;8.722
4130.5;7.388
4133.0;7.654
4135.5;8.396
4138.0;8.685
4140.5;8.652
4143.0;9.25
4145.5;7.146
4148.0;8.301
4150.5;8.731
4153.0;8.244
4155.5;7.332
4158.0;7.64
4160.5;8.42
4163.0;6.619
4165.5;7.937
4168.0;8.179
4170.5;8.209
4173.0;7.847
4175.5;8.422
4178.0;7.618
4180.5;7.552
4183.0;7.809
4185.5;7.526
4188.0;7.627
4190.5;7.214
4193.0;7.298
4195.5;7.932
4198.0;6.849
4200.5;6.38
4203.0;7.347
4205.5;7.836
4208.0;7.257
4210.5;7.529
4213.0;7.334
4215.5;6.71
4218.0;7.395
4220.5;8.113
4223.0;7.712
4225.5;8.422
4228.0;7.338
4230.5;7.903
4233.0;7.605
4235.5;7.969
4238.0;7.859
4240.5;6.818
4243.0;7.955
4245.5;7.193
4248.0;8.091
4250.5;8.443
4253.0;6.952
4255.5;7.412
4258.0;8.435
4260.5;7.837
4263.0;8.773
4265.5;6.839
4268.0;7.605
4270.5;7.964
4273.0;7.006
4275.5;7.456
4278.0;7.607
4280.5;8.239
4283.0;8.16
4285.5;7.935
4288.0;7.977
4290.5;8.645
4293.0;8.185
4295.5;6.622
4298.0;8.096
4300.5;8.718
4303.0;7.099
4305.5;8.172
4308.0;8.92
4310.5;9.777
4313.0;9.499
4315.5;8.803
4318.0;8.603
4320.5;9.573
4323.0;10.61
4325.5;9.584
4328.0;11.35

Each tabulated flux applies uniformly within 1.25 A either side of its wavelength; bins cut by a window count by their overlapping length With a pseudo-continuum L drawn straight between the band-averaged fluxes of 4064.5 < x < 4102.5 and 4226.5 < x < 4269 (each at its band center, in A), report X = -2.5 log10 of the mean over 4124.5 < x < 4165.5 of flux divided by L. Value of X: 0.07 mag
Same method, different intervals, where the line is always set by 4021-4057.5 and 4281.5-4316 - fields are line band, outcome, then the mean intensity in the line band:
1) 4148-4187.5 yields 0.05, 7.88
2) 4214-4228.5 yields 0.09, 7.62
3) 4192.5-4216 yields 0.14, 7.26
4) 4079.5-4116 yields -0.15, 9.44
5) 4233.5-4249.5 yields 0.09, 7.66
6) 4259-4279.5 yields 0.09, 7.65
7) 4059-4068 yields -0.08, 8.89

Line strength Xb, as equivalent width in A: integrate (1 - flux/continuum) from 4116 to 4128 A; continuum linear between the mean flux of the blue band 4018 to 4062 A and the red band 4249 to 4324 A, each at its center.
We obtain -0.9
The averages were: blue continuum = 8.31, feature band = 8.9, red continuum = 8.19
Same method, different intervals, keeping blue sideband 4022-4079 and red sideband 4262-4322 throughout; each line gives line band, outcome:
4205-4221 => 1.67 A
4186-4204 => 2.26 A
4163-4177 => 0.57 A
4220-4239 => 0.91 A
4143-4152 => 0.12 A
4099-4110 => -1.48 A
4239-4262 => 1.49 A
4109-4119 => -0.55 A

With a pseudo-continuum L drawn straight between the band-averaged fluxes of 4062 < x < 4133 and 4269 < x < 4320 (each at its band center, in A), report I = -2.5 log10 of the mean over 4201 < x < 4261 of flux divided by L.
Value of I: 0.11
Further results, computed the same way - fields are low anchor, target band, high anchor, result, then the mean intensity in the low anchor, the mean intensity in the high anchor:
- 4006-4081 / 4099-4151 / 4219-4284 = -0.06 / 8.52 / 7.75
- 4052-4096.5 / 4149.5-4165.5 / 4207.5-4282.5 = 0.07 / 9.06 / 7.67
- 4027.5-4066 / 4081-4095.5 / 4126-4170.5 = -0.16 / 8.34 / 8.1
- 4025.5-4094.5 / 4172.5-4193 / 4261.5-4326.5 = 0.11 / 8.71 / 8.32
